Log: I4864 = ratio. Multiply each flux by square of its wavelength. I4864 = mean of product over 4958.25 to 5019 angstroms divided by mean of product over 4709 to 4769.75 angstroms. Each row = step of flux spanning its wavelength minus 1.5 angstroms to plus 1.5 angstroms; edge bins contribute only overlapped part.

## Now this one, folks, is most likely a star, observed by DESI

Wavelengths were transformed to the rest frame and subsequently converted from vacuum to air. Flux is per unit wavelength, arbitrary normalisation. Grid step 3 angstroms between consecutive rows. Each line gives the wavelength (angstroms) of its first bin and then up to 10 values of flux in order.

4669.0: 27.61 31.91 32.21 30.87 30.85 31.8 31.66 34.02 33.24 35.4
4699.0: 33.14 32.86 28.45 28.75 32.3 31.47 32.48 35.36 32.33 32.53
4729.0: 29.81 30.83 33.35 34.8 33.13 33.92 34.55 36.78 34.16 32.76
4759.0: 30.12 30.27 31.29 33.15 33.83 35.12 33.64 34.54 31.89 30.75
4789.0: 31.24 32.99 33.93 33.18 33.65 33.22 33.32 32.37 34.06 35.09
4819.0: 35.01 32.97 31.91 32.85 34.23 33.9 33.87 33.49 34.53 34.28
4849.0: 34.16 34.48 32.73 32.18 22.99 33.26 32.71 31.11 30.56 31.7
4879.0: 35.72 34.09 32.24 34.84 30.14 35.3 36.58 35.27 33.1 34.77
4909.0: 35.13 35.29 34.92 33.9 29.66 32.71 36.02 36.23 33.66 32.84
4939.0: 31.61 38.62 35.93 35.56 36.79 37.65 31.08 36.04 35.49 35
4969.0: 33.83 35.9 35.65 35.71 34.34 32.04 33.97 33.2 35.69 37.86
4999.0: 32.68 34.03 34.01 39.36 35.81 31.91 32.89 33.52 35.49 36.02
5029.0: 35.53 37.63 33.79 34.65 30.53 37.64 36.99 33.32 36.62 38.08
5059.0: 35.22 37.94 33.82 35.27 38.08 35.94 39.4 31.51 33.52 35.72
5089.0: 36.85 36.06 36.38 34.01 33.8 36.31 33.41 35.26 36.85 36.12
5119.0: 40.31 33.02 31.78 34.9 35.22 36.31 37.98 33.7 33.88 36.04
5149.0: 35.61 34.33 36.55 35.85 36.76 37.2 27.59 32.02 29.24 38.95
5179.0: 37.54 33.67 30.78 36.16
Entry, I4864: 1.2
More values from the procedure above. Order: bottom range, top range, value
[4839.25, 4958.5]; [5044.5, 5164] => 1.15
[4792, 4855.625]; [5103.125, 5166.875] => 1.19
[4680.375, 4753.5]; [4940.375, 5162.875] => 1.24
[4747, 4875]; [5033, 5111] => 1.20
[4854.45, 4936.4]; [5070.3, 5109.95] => 1.15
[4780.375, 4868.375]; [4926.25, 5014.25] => 1.13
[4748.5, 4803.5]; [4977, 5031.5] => 1.16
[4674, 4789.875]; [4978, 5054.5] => 1.20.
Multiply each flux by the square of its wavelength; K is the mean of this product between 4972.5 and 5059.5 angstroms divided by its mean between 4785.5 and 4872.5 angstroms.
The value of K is 1.1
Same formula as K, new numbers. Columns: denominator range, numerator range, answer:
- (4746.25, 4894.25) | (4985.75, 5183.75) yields 1.19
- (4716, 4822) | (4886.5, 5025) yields 1.13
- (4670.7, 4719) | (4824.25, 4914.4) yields 1.12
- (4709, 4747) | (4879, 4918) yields 1.13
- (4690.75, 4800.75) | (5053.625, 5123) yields 1.26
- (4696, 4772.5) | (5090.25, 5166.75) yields 1.28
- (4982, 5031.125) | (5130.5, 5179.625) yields 1.07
